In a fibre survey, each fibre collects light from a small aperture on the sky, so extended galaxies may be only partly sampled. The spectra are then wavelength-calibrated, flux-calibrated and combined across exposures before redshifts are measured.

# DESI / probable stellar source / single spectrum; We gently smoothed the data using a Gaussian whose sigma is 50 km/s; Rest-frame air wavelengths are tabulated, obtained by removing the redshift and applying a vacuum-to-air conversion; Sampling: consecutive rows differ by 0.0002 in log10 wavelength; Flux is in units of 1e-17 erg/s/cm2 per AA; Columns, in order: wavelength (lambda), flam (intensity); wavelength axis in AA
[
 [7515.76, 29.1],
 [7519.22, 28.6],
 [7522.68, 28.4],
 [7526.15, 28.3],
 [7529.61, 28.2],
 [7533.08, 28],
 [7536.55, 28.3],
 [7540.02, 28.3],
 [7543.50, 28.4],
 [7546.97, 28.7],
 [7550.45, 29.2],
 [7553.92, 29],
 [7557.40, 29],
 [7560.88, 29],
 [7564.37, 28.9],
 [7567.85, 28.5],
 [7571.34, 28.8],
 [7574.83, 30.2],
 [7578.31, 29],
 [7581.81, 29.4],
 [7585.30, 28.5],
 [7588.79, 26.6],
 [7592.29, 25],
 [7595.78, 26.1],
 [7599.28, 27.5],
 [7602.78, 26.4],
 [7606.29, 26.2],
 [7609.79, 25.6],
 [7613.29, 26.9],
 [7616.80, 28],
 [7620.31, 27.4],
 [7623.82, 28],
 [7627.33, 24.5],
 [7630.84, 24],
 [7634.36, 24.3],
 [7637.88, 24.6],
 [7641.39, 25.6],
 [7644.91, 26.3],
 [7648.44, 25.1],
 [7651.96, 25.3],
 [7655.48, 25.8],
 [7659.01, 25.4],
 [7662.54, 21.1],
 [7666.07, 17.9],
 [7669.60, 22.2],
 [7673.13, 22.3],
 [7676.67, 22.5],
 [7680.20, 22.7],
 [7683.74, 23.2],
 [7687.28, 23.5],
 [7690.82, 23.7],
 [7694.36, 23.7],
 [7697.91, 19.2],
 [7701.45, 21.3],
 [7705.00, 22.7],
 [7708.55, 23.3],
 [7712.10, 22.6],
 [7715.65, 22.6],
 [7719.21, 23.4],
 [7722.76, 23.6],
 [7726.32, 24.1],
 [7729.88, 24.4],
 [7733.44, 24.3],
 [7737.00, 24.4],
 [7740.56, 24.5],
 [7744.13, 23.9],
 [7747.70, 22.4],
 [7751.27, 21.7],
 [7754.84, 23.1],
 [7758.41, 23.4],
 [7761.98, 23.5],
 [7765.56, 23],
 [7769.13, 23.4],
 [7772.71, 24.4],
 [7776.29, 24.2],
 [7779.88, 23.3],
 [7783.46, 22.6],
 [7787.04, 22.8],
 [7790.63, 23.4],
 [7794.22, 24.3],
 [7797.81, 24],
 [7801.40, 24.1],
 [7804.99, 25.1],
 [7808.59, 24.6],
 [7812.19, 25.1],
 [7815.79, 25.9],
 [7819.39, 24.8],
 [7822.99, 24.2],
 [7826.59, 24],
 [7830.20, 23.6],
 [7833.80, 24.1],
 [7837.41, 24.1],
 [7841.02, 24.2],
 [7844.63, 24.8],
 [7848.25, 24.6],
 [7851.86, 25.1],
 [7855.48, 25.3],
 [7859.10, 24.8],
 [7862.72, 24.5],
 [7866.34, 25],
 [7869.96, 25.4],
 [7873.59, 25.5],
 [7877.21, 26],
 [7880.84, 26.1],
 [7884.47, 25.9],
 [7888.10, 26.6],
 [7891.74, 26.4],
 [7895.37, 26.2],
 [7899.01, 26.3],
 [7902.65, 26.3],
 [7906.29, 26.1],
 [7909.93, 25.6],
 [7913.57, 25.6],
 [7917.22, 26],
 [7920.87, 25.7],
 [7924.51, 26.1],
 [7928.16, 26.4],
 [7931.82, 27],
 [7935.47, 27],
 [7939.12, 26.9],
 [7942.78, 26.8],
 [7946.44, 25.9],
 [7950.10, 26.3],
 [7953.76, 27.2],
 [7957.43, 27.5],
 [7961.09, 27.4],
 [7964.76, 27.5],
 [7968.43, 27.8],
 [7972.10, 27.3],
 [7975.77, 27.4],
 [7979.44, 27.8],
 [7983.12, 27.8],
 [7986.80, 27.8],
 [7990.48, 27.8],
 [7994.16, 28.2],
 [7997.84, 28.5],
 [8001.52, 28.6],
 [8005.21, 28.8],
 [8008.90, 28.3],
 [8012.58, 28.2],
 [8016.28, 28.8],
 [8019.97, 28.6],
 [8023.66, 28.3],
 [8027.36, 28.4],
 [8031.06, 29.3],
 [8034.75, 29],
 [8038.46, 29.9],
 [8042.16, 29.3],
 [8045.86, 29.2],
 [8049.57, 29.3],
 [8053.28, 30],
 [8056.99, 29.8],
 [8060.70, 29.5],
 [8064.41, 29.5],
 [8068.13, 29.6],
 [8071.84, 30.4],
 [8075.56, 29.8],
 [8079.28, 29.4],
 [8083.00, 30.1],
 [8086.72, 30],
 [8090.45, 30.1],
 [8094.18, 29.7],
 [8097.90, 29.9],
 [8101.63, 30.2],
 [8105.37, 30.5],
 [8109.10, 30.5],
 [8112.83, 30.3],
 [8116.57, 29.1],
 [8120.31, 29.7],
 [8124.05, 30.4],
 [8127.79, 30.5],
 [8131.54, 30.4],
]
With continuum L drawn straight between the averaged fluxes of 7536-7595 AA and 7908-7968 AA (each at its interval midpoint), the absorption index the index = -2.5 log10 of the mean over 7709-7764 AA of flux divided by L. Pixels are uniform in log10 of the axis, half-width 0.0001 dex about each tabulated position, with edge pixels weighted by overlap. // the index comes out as 0.18 mag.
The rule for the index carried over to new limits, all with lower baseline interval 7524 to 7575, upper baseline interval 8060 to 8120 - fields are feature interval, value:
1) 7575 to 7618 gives 0.06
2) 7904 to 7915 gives 0.15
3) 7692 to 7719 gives 0.29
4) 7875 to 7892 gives 0.13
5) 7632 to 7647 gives 0.15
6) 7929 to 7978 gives 0.10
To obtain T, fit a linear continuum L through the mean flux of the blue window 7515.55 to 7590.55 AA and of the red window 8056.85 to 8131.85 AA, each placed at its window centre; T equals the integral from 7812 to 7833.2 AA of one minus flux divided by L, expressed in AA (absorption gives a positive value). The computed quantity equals 3.5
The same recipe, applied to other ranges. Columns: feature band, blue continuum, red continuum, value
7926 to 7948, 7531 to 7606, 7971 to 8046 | 1.3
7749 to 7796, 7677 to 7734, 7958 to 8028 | 1.7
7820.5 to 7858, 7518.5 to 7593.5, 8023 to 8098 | 6.0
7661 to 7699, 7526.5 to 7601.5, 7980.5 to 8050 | 8.5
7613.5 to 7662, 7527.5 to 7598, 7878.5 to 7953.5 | 4.0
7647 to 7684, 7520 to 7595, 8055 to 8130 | 7.4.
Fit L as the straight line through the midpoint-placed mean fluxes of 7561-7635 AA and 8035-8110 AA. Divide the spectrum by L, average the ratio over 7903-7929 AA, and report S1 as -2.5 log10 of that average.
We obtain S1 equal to 0.12 mag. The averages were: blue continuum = 27.2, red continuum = 29.8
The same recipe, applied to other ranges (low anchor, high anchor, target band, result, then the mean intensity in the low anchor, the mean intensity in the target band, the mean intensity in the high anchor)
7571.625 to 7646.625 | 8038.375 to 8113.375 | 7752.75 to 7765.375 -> 0.191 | 26.7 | 23.3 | 29.9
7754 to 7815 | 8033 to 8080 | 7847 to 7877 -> 0.016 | 23.8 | 25.1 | 29.6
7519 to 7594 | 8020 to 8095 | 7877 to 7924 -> 0.123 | 28.5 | 26.1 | 29.5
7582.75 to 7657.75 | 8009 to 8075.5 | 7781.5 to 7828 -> 0.137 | 26.1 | 24.2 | 29.2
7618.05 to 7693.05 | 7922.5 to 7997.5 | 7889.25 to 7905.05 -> 0.011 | 24.1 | 26.3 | 27.2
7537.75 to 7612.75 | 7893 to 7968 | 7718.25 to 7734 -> 0.144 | 28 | 24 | 26.5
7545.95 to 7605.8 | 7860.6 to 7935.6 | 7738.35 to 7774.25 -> 0.156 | 28.2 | 23.3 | 26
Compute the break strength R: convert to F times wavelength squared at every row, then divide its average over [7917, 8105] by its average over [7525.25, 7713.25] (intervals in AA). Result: 1.22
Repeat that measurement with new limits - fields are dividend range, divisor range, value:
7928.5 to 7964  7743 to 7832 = 1.18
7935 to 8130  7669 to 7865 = 1.30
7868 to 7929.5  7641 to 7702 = 1.19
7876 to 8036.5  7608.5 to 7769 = 1.23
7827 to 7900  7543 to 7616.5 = 0.97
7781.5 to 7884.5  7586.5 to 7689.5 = 1.04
